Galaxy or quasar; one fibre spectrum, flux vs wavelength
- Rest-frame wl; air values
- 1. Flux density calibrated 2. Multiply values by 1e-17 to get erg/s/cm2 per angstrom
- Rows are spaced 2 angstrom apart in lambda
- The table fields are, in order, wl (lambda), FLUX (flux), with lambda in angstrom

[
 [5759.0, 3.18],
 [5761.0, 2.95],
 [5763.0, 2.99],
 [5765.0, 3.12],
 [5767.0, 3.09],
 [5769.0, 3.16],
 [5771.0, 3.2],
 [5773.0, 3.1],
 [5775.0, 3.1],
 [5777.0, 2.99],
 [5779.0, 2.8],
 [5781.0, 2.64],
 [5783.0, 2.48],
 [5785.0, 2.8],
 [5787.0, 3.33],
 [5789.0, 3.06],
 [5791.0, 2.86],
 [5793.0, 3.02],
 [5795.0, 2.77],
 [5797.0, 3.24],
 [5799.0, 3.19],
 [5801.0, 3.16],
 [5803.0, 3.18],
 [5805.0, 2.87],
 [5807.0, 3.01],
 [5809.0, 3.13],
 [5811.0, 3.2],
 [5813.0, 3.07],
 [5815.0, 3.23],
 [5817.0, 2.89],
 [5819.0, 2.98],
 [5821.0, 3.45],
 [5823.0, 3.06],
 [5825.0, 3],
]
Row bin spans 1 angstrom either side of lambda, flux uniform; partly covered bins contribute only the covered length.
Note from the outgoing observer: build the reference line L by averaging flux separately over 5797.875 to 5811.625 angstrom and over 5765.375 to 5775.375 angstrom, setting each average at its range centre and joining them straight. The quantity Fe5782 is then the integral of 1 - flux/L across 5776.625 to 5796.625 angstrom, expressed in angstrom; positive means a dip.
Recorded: 1.5 angstrom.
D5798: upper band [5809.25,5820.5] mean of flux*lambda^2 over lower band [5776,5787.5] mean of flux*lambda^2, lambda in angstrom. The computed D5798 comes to 1.1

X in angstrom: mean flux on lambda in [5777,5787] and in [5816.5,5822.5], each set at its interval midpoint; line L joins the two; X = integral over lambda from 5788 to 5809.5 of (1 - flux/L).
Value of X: -0.8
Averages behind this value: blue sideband 2.78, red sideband 3.12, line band 3.04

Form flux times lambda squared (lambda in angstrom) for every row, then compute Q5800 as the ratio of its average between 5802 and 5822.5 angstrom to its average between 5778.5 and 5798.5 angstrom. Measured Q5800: 1.07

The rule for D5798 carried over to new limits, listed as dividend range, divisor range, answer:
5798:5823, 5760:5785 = 1.06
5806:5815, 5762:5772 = 1.02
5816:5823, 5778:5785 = 1.18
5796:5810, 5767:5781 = 1.04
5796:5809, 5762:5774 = 1.01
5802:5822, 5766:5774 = 1.00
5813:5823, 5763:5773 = 1.02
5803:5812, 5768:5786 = 1.06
